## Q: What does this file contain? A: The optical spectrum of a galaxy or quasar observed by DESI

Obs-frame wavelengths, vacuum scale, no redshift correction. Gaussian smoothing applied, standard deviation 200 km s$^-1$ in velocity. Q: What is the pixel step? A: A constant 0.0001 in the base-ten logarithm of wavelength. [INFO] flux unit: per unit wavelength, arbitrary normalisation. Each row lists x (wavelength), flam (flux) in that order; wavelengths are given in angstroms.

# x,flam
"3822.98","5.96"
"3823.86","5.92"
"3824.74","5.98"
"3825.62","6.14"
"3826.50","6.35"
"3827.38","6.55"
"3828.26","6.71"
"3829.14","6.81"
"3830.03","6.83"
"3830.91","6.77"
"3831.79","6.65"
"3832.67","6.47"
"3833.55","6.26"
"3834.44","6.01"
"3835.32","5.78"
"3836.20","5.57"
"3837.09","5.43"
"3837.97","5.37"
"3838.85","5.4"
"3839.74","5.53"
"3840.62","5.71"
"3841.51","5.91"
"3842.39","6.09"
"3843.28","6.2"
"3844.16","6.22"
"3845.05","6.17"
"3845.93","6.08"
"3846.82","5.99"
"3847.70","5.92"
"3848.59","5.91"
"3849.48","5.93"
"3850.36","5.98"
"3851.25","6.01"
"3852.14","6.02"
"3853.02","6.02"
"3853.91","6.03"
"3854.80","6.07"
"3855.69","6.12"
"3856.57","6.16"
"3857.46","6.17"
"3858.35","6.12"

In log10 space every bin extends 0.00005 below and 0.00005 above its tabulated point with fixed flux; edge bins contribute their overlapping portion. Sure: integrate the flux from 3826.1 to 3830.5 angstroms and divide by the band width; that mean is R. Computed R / 6.65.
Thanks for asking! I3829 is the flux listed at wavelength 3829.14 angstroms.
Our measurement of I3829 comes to 6.81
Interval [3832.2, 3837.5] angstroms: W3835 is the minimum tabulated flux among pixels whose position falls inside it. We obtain 5.43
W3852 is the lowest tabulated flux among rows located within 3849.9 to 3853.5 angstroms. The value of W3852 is 5.98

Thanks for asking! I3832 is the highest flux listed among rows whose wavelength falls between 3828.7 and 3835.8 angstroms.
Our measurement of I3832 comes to 6.83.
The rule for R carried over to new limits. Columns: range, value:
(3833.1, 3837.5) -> 5.81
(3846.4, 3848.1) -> 5.98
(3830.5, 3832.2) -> 6.72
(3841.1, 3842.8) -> 6.02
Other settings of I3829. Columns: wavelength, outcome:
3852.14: 6.02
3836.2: 5.57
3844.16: 6.22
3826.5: 6.35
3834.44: 6.01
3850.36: 5.98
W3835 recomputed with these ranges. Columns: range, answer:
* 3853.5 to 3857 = 6.03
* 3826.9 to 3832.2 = 6.55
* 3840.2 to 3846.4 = 5.71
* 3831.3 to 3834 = 6.26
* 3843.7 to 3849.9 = 5.91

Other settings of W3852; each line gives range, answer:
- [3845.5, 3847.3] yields 5.99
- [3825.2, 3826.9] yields 6.14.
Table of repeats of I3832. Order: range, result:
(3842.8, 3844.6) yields 6.22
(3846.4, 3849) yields 5.99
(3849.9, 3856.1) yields 6.12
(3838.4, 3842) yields 5.91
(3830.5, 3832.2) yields 6.77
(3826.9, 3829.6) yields 6.81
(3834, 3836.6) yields 6.01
